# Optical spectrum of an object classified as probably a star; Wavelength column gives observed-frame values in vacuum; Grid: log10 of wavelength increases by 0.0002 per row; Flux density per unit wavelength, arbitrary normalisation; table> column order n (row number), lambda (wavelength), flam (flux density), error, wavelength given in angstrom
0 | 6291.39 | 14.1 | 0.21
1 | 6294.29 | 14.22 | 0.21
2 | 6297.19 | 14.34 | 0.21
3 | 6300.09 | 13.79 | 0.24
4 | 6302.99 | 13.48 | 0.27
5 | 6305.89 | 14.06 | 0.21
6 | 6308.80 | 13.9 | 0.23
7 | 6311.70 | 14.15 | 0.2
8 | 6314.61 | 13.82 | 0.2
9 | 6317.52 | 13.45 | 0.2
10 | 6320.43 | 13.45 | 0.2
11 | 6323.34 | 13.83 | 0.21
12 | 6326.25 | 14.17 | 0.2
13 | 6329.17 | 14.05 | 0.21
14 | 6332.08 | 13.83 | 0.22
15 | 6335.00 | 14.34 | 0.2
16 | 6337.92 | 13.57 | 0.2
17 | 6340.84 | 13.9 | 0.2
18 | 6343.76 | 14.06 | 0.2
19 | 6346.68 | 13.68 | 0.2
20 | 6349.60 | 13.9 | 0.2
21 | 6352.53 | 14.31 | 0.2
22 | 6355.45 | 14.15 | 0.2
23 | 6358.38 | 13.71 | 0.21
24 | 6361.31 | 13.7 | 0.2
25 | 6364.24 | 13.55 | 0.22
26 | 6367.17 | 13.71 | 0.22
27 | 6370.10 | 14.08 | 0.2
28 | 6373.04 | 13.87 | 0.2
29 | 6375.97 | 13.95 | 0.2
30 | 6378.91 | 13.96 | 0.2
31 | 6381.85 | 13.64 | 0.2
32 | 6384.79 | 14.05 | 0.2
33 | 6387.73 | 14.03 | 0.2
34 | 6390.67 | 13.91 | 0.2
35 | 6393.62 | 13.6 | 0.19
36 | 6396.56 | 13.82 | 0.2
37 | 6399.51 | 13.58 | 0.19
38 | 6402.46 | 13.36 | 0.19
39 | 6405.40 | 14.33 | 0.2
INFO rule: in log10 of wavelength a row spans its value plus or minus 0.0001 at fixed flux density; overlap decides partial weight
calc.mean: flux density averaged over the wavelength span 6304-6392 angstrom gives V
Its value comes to 13.9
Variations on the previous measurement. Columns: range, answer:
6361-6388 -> 13.9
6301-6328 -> 13.8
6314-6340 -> 13.8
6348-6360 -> 14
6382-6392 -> 14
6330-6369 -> 13.9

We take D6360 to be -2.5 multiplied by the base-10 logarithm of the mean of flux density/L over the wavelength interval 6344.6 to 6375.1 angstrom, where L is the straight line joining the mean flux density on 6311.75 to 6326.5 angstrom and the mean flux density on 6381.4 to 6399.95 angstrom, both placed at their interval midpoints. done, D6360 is -0.01 mag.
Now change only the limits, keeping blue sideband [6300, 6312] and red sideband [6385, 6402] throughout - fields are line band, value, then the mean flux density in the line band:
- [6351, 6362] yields -0.01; 14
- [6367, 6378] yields -0.01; 13.9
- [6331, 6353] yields -0.01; 13.9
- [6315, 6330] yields 0.01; 13.8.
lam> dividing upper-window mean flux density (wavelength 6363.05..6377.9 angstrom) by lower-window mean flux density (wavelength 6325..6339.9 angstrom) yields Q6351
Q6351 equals 0.99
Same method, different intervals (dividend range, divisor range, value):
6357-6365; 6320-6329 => 0.98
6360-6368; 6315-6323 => 1.01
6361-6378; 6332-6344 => 0.99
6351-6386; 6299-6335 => 1.00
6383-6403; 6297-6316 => 0.99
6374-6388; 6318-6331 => 1.01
